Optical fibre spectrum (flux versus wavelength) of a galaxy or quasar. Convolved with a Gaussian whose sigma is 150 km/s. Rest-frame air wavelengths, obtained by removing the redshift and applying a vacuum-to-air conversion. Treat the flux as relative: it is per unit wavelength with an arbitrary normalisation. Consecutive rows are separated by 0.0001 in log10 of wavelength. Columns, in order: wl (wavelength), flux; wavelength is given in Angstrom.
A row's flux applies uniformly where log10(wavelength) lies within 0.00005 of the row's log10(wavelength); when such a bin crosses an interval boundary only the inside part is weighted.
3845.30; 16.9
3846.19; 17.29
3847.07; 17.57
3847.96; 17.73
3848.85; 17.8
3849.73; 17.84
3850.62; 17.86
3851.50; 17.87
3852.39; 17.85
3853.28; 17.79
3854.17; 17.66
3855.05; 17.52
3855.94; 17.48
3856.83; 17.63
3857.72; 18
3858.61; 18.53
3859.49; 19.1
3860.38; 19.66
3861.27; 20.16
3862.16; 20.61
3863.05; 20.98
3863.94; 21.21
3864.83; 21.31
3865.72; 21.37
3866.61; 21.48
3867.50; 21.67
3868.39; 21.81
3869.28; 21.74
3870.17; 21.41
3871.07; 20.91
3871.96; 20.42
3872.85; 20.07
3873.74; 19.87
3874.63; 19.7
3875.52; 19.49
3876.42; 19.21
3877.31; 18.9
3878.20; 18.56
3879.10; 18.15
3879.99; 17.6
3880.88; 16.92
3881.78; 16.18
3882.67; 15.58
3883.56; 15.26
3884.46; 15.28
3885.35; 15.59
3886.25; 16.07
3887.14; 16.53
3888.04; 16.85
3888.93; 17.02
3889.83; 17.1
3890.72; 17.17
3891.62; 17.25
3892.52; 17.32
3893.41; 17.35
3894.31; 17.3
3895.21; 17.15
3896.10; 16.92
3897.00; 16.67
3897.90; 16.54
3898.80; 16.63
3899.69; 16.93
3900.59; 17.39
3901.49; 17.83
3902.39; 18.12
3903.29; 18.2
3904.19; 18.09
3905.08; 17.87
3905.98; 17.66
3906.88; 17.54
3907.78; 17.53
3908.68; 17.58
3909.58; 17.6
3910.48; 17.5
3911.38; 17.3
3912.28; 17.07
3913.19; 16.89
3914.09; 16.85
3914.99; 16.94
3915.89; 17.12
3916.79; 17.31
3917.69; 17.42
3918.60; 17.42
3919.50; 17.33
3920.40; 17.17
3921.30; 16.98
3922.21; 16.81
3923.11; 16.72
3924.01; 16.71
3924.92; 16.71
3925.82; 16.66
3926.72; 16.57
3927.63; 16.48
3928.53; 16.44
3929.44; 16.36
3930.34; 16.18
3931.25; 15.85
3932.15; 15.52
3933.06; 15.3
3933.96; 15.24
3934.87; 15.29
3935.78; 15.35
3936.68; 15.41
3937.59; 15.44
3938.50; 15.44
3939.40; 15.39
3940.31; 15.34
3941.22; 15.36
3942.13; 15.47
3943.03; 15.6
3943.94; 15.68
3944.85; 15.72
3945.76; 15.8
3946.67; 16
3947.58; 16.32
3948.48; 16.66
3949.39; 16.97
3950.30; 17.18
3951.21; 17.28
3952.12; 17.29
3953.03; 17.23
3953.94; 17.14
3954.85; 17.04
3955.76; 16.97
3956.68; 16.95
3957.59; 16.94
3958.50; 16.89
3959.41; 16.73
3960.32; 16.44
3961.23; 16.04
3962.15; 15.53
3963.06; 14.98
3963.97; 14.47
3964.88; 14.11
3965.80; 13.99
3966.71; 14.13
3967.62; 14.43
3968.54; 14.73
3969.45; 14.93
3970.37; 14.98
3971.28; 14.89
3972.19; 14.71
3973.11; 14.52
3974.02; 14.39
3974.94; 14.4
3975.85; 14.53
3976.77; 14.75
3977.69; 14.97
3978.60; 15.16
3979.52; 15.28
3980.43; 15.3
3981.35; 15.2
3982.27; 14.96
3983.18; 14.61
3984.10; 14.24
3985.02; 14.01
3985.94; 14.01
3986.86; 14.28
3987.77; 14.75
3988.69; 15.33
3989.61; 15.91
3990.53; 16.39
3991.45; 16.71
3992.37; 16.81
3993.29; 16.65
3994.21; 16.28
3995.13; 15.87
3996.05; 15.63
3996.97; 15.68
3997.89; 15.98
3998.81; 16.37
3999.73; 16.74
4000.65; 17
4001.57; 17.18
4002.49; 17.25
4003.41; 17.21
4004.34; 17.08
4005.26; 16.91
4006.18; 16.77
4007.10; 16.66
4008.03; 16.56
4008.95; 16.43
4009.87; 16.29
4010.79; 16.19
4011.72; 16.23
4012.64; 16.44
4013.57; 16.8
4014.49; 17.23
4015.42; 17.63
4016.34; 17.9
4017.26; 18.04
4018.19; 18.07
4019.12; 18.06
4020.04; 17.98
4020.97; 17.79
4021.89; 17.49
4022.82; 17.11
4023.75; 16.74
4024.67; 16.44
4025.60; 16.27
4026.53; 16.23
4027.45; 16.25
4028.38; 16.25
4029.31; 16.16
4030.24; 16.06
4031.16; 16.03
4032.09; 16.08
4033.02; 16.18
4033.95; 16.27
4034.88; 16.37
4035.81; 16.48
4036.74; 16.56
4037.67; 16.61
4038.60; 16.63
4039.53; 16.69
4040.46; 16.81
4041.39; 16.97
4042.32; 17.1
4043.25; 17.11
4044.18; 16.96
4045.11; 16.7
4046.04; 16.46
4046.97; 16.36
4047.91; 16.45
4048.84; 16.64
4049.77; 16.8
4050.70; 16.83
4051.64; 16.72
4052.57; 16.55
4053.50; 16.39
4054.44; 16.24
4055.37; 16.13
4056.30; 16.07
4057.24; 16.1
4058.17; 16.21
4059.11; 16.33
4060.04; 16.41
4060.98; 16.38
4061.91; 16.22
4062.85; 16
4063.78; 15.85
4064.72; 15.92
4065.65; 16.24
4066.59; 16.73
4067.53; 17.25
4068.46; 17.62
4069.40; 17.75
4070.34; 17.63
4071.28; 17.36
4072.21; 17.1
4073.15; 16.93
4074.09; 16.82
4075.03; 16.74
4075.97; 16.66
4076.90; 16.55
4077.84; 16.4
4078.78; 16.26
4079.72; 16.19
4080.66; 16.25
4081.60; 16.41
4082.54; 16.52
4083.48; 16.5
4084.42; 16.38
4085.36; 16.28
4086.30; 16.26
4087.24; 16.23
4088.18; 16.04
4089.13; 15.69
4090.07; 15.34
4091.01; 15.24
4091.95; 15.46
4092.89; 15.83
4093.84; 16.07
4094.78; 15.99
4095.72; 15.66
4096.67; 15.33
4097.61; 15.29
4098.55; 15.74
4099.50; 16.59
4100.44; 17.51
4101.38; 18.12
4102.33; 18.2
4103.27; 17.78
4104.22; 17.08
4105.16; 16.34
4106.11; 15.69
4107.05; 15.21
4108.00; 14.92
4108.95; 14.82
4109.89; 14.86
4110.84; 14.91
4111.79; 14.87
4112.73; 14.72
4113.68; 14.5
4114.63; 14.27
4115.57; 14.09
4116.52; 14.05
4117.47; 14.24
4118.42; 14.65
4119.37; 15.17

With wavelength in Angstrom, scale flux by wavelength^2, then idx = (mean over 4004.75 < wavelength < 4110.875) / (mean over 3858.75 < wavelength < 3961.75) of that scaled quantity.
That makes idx 1.02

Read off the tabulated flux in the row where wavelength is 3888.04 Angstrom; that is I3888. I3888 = 16.85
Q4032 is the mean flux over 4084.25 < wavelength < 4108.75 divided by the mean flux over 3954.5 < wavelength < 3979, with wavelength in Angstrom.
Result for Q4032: 1.06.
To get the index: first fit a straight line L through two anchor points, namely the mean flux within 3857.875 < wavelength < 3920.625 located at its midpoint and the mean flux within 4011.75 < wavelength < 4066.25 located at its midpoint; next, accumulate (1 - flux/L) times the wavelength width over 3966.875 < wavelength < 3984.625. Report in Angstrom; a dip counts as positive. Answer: 2.6 Angstrom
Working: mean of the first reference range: 18.2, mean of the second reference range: 16.6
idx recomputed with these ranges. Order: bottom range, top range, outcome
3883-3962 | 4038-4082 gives 1.07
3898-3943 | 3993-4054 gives 1.05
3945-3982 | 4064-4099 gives 1.11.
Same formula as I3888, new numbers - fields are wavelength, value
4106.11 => 15.69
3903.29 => 18.2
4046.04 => 16.46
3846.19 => 17.29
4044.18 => 16.96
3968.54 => 14.73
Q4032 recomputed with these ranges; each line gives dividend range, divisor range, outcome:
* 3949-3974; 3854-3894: 0.85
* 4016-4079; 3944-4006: 1.06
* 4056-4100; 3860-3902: 0.88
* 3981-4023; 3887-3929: 0.96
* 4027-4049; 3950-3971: 1.04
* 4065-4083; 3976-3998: 1.10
